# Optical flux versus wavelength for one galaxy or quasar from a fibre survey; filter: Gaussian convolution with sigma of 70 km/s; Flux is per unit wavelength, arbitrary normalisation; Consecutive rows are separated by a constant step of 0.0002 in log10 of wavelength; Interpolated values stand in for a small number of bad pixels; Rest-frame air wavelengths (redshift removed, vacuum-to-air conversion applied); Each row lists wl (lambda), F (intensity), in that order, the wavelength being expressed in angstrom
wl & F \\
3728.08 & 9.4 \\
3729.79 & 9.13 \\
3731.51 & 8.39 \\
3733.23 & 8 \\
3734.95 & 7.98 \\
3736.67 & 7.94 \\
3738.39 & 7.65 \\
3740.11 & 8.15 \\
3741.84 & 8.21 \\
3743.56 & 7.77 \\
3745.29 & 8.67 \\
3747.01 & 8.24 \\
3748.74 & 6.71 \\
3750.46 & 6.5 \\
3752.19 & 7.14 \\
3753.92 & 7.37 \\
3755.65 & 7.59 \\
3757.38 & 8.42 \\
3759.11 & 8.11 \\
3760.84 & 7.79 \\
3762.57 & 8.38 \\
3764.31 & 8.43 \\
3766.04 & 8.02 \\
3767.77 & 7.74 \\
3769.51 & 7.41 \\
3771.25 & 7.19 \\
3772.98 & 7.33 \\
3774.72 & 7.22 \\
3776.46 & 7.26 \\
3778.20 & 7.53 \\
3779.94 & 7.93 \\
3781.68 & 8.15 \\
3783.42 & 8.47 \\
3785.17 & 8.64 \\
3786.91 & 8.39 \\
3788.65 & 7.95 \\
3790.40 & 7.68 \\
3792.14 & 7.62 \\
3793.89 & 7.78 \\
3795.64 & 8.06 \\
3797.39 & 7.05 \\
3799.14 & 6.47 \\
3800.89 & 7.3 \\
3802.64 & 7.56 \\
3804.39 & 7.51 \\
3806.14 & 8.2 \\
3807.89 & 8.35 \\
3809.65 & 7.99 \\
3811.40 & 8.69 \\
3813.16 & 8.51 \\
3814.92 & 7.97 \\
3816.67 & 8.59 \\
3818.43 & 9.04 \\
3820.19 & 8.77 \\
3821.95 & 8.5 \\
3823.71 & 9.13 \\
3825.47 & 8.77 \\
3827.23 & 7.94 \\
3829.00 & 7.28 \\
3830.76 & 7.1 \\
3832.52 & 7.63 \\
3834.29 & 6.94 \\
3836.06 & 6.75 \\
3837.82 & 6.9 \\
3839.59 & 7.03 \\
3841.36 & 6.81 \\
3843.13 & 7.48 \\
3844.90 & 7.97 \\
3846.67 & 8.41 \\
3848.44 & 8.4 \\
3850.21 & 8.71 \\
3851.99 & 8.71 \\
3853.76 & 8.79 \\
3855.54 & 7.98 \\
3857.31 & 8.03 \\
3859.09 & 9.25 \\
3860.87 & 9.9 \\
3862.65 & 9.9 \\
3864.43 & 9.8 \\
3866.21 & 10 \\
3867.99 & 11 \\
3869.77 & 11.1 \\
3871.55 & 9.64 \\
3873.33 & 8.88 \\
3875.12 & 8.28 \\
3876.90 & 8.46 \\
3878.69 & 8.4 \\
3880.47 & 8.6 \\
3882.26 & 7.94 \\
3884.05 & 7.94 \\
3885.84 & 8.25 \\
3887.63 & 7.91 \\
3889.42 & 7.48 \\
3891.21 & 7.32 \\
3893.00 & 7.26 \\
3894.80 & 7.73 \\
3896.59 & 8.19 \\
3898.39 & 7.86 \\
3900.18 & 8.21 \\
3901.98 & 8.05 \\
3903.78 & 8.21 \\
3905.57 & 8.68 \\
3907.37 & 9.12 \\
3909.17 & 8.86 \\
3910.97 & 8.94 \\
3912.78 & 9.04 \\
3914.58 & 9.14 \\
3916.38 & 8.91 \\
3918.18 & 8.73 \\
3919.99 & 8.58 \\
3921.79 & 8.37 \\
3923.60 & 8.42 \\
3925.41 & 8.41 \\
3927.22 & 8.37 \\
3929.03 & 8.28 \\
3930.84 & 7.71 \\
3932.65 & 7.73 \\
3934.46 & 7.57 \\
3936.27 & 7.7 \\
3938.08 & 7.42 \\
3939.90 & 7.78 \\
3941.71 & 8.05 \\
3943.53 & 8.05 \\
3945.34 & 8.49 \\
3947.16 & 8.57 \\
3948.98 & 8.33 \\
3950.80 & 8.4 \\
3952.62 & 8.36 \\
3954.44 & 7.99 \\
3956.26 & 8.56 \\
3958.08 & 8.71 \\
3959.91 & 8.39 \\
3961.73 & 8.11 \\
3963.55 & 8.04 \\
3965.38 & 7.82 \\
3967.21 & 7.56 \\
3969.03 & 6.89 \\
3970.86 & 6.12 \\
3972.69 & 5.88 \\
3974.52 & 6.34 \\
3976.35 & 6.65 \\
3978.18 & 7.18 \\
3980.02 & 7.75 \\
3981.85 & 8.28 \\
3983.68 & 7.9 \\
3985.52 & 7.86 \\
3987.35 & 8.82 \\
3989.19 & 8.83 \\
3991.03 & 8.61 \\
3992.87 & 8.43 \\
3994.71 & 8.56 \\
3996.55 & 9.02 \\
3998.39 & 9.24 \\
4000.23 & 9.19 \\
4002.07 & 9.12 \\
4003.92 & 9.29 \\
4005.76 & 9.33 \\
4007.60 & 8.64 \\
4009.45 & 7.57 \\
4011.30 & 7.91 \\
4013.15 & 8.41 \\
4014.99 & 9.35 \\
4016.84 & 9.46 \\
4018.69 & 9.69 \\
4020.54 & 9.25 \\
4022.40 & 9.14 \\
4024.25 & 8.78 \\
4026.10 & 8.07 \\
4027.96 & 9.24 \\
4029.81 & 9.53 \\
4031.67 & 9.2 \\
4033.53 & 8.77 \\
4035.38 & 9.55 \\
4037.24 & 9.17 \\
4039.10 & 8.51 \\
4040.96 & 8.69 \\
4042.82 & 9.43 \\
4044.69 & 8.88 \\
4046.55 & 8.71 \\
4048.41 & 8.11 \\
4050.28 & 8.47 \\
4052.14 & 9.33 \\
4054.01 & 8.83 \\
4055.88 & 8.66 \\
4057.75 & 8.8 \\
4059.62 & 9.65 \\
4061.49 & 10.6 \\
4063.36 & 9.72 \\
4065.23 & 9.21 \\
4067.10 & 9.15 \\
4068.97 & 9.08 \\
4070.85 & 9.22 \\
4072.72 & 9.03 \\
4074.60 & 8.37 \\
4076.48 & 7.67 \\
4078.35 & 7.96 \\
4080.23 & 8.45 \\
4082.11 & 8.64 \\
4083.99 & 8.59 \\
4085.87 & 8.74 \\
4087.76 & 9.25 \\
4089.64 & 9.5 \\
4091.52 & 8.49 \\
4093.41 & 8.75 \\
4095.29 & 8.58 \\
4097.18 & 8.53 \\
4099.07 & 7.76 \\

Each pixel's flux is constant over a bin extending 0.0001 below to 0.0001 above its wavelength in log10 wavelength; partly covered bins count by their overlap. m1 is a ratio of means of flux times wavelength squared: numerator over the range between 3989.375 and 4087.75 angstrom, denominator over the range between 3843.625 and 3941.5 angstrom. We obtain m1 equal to 1.13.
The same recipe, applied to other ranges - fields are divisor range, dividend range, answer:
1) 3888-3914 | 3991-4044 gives 1.15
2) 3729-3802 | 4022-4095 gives 1.33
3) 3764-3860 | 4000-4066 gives 1.27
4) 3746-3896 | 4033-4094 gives 1.24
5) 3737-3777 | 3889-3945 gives 1.16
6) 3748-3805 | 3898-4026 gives 1.19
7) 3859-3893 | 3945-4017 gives 0.97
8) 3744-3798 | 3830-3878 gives 1.15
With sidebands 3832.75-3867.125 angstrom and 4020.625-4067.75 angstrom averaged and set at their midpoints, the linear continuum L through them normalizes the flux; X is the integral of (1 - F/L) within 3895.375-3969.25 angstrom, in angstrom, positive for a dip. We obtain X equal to 2.9 angstrom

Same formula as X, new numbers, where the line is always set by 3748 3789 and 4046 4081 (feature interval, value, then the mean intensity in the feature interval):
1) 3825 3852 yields 1.3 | 7.63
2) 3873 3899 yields 0.6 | 8.01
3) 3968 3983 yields 2.9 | 6.91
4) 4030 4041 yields -0.3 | 9.04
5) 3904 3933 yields -0.9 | 8.59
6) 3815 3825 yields -1.0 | 8.74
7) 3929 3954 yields 1.2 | 8.02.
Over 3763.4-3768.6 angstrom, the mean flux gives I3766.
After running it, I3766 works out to 8.07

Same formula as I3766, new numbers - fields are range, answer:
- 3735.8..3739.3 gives 7.81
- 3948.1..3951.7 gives 8.36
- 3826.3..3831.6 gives 7.45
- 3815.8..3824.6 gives 8.8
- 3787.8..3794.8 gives 7.75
